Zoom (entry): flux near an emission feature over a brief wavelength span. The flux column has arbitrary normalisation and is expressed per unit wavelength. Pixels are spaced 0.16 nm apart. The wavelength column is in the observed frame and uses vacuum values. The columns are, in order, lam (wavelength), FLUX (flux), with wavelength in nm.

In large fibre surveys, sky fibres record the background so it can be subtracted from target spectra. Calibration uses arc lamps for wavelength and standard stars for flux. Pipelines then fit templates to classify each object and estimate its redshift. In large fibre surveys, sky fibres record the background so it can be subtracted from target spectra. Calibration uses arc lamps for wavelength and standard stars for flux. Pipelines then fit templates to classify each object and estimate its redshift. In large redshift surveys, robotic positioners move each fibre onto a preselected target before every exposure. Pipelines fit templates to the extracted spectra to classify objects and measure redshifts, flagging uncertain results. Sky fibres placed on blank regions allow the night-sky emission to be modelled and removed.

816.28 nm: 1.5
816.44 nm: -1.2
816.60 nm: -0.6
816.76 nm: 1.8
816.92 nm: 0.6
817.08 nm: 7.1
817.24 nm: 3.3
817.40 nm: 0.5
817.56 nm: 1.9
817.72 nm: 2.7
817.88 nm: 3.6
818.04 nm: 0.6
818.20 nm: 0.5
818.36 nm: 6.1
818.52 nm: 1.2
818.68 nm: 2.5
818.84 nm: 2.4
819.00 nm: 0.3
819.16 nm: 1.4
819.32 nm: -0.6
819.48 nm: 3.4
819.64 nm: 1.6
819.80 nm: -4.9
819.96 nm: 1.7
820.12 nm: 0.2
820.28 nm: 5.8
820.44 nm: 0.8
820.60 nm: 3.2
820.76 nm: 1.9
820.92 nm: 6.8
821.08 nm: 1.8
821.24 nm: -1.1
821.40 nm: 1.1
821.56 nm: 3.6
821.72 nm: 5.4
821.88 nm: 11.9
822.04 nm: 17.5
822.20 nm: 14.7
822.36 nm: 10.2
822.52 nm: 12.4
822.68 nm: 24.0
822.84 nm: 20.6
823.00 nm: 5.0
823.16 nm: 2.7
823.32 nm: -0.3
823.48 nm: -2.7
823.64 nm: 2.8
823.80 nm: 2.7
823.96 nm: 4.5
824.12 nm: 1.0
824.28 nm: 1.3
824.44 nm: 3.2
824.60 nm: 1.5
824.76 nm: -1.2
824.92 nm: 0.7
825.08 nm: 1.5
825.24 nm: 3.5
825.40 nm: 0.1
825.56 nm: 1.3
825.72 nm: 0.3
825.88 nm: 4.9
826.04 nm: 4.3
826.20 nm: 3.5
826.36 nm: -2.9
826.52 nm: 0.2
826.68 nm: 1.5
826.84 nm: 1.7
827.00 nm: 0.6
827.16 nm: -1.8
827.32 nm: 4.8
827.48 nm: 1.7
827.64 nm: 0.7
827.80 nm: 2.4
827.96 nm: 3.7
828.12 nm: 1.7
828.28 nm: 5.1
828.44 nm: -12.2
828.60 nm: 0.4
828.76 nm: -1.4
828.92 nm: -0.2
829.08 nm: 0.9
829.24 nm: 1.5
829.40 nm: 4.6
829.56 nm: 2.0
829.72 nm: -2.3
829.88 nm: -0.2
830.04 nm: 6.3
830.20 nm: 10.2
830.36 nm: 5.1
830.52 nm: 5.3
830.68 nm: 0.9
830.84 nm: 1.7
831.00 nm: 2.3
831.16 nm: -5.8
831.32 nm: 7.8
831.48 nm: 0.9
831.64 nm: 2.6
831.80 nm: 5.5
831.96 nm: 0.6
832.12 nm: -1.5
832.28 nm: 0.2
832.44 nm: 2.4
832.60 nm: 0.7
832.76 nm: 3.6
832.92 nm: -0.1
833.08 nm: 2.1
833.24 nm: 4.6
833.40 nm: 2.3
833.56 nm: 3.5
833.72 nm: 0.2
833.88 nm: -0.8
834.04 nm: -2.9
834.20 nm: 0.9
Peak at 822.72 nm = [O II]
